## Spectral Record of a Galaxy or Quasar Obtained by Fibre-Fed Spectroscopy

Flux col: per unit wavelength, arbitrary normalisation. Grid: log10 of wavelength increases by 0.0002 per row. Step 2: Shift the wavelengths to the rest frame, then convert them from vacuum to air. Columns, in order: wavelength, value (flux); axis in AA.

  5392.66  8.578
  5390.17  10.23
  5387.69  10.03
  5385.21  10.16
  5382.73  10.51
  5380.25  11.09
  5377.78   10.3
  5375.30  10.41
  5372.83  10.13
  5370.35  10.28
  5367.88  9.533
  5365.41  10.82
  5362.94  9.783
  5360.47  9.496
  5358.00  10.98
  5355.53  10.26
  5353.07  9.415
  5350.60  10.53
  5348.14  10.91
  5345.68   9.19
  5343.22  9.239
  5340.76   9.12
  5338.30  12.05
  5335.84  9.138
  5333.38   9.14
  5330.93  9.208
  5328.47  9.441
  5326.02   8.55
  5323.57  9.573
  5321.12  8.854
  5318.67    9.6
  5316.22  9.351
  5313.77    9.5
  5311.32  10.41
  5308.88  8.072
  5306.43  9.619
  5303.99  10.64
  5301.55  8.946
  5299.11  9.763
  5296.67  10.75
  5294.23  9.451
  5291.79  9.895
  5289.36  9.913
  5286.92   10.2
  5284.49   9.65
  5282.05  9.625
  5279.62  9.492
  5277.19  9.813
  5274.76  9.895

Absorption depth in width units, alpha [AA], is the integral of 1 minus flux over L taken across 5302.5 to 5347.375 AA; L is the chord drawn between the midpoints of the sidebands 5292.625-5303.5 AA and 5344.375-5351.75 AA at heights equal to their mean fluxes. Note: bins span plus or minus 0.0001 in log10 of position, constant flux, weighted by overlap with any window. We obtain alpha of 2.3 AA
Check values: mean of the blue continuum 9.79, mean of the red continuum 10.2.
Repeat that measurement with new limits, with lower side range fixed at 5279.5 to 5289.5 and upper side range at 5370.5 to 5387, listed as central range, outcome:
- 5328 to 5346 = 1.0 AA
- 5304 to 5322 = 1.0 AA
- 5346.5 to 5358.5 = -0.1 AA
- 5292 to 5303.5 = 0.1 AA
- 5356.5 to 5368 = 0.1 AA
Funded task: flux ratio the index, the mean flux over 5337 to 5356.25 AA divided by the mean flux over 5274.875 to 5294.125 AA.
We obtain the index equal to 1.0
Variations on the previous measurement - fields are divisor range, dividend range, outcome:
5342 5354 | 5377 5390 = 1.05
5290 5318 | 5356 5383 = 1.06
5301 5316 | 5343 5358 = 1.05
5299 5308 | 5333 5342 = 1.03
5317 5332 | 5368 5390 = 1.12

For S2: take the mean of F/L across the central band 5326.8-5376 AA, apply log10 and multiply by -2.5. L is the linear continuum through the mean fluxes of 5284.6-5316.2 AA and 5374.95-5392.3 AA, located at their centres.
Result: 0.02 mag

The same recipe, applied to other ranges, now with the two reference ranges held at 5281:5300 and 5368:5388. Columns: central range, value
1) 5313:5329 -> 0.090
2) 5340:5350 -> 0.052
